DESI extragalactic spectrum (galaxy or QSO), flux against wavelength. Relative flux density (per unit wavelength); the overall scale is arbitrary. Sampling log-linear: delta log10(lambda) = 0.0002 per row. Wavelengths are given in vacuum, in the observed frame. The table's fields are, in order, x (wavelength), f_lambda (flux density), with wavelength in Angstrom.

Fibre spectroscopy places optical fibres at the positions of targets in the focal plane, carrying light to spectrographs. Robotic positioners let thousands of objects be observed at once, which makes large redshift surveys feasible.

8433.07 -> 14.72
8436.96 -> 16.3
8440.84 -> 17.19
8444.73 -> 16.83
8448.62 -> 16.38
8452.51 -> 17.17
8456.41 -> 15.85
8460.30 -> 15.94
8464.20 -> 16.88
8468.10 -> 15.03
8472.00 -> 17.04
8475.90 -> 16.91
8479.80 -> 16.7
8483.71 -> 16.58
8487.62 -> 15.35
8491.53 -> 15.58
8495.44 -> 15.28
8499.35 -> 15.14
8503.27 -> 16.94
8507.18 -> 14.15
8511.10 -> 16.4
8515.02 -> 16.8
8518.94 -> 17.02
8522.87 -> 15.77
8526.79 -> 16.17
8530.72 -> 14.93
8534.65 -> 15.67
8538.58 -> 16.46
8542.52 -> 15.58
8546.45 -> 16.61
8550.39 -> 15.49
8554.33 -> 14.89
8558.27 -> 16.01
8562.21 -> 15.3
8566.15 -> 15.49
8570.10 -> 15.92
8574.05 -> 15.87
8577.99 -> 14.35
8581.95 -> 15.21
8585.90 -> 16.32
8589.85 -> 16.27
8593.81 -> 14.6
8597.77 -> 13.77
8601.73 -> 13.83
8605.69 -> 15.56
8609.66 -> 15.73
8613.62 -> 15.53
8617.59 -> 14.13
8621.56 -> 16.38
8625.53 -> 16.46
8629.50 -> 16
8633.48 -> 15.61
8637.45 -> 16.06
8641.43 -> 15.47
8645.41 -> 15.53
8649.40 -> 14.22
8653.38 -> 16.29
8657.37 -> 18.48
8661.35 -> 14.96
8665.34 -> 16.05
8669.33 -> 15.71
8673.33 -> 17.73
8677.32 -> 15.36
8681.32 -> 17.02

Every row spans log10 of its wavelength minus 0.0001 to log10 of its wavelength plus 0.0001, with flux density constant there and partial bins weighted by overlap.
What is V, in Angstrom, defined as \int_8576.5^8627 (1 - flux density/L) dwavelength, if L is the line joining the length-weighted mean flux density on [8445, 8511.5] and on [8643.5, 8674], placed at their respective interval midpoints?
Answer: 2.59 Angstrom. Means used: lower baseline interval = 16.1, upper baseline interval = 16.1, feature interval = 15.2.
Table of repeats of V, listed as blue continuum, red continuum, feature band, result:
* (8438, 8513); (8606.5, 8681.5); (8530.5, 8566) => 0.82 Angstrom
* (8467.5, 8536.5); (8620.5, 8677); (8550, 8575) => 0.71 Angstrom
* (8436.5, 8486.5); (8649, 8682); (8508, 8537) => 0.71 Angstrom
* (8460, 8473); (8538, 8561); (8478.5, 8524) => 0.15 Angstrom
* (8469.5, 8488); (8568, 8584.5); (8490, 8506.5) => 0.72 Angstrom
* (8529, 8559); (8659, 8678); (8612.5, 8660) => 0.37 Angstrom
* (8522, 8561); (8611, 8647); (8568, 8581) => 0.30 Angstrom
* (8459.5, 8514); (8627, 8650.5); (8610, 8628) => -0.04 Angstrom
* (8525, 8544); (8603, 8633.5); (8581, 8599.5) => 0.50 Angstrom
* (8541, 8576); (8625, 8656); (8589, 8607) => 1.17 Angstrom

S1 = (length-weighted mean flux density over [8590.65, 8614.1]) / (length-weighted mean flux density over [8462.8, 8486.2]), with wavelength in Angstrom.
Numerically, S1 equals 0.90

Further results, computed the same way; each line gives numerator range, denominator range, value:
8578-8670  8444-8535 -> 0.97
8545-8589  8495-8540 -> 0.98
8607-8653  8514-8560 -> 0.98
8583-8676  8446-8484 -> 0.95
